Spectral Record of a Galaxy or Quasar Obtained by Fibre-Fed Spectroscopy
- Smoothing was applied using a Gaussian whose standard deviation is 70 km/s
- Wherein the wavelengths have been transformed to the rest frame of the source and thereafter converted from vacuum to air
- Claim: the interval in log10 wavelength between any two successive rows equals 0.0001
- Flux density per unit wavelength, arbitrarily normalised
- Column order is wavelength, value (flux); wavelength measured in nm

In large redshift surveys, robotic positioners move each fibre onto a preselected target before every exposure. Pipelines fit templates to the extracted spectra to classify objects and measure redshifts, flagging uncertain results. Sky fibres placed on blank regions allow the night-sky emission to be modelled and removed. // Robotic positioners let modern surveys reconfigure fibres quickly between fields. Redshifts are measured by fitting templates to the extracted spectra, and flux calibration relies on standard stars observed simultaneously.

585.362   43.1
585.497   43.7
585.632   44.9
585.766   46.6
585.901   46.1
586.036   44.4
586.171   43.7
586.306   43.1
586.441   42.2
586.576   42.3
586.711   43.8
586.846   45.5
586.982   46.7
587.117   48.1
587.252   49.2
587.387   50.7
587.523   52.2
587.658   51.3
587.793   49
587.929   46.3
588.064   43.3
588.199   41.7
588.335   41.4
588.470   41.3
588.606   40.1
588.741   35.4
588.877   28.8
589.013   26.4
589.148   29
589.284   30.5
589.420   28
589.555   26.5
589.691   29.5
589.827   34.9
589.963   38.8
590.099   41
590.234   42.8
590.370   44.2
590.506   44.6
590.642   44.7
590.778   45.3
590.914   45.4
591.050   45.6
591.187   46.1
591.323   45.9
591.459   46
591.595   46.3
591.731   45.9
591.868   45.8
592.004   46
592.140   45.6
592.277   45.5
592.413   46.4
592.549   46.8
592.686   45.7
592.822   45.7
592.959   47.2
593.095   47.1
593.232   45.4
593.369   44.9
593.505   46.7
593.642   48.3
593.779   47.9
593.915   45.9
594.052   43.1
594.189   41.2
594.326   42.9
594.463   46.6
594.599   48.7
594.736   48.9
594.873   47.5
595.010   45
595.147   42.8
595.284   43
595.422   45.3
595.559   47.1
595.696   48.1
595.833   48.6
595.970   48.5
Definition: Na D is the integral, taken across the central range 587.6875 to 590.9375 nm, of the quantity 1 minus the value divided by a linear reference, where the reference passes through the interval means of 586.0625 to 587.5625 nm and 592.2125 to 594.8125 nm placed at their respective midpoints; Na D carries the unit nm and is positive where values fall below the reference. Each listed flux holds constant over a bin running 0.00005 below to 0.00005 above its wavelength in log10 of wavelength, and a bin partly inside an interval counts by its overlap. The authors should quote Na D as 0.54 nm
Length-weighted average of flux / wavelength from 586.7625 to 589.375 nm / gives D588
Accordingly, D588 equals 41.8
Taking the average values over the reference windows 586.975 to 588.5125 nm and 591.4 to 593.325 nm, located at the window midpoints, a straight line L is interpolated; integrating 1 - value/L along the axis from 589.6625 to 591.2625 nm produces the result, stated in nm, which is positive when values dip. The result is 0.14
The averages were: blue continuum 46.9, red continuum 46.1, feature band 42.2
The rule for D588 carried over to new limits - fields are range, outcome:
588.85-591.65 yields 38.7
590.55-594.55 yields 45.7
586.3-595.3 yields 43.3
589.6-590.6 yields 39.2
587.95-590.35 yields 35.7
